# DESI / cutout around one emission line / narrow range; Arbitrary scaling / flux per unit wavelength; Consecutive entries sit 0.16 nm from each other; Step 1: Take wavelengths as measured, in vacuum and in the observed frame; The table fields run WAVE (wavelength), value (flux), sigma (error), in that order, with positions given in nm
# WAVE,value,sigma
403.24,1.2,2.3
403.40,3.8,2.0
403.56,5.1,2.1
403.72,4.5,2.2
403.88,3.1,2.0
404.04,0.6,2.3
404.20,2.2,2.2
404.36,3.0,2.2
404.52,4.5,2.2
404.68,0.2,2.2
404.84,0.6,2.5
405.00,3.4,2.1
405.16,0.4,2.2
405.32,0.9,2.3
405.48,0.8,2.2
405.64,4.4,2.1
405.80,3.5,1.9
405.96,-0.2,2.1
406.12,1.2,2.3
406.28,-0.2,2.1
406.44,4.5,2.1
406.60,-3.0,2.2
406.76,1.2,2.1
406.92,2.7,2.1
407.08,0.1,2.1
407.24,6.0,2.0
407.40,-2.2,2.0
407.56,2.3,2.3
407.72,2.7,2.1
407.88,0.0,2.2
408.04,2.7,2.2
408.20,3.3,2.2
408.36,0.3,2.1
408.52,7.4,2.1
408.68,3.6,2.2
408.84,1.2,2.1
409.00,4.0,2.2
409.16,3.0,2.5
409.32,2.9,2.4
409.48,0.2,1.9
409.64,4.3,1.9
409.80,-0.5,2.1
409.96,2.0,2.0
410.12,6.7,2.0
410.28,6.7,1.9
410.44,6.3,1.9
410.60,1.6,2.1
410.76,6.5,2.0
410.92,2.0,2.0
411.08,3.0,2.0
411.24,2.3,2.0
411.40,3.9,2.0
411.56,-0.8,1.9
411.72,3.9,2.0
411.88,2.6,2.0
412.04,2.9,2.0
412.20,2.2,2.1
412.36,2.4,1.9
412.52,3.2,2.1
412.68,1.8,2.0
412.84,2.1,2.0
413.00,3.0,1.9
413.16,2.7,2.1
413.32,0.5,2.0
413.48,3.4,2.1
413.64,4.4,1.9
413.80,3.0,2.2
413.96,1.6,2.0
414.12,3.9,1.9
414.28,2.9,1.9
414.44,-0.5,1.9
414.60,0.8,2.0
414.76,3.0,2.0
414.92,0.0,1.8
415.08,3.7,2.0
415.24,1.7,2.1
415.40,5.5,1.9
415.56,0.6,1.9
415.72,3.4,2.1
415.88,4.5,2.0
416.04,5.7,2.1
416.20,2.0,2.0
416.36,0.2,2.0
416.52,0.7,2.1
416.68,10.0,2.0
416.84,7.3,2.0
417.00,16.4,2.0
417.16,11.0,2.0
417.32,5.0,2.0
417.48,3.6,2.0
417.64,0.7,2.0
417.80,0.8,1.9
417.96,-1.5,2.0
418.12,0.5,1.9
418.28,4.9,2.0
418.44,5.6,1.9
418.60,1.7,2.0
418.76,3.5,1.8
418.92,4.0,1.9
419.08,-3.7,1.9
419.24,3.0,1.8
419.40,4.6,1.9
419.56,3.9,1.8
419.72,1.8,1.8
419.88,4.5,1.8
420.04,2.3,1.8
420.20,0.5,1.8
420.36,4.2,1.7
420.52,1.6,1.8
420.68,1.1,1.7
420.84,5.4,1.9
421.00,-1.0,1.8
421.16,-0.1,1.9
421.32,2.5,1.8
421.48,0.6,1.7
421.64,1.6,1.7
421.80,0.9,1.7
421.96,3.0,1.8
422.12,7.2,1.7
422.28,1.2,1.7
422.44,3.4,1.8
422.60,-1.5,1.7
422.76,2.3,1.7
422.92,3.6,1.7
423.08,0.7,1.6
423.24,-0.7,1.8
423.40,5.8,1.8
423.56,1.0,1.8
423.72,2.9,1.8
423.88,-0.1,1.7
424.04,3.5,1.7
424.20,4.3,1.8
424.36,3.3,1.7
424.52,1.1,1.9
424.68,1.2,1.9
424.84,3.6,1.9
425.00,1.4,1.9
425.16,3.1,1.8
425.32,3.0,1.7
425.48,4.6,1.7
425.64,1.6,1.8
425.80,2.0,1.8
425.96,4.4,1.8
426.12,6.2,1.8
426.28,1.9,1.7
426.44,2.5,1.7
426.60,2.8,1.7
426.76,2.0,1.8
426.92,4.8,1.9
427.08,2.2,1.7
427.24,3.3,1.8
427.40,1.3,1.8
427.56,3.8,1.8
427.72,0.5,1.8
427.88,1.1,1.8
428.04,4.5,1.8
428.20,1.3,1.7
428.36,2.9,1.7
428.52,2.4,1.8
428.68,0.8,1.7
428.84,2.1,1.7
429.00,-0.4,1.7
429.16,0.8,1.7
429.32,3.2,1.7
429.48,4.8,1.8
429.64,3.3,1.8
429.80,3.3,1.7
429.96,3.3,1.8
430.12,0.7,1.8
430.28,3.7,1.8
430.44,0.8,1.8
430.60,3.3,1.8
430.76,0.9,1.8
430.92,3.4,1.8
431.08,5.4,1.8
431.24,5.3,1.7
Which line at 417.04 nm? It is [O II]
